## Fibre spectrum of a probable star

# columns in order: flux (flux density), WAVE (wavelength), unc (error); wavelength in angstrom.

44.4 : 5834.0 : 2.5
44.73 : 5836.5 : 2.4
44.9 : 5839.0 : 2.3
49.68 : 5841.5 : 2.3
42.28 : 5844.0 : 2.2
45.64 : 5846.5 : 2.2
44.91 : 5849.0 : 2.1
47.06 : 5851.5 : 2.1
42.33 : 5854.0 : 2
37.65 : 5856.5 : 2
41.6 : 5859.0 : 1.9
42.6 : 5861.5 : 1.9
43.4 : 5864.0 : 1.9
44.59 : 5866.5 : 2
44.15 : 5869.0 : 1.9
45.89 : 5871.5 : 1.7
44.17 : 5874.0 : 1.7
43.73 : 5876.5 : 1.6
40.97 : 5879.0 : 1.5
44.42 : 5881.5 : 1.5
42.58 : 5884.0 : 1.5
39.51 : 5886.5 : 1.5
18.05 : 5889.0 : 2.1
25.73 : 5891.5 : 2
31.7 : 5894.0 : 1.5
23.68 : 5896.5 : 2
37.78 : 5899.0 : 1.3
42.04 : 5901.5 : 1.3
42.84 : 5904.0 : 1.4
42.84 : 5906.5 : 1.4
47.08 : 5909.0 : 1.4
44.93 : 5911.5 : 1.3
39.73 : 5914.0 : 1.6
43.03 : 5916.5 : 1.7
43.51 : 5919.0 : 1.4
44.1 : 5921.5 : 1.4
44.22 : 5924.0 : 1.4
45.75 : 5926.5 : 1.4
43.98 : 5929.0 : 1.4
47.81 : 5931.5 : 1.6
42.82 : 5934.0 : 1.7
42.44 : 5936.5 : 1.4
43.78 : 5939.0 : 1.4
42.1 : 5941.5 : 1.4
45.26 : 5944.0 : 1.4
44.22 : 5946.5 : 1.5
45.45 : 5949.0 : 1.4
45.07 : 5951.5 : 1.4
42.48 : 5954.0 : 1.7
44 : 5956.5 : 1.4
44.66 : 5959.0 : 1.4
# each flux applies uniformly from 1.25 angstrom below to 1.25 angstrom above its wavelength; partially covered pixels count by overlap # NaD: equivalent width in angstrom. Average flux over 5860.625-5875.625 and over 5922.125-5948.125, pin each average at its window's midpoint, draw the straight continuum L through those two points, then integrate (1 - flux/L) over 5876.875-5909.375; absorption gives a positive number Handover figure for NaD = 5.5 angstrom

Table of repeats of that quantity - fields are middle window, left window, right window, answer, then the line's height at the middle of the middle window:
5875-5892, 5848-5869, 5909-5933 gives 2.5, 43.5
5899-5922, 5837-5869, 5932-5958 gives 0.5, 43.9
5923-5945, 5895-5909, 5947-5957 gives -1.1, 42.2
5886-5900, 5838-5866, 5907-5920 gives 4.8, 43.7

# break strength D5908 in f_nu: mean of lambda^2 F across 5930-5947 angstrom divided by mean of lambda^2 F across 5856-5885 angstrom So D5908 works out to 1.05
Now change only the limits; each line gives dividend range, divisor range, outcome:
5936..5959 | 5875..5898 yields 1.30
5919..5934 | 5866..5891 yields 1.13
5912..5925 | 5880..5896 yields 1.30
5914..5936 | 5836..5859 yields 1.02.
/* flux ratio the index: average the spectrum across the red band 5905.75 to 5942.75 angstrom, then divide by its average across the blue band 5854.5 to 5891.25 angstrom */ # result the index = 1.08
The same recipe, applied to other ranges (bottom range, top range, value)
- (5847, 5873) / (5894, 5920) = 0.93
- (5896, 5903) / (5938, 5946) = 1.22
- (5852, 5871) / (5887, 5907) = 0.77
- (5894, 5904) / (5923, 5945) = 1.26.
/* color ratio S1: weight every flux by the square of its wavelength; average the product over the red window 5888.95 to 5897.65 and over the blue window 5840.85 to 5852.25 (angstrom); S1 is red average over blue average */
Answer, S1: 0.6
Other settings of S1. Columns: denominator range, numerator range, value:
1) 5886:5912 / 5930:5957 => 1.26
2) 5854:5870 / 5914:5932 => 1.07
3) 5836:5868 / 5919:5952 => 1.04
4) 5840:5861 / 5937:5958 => 1.04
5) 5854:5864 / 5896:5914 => 1.01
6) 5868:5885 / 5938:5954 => 1.03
